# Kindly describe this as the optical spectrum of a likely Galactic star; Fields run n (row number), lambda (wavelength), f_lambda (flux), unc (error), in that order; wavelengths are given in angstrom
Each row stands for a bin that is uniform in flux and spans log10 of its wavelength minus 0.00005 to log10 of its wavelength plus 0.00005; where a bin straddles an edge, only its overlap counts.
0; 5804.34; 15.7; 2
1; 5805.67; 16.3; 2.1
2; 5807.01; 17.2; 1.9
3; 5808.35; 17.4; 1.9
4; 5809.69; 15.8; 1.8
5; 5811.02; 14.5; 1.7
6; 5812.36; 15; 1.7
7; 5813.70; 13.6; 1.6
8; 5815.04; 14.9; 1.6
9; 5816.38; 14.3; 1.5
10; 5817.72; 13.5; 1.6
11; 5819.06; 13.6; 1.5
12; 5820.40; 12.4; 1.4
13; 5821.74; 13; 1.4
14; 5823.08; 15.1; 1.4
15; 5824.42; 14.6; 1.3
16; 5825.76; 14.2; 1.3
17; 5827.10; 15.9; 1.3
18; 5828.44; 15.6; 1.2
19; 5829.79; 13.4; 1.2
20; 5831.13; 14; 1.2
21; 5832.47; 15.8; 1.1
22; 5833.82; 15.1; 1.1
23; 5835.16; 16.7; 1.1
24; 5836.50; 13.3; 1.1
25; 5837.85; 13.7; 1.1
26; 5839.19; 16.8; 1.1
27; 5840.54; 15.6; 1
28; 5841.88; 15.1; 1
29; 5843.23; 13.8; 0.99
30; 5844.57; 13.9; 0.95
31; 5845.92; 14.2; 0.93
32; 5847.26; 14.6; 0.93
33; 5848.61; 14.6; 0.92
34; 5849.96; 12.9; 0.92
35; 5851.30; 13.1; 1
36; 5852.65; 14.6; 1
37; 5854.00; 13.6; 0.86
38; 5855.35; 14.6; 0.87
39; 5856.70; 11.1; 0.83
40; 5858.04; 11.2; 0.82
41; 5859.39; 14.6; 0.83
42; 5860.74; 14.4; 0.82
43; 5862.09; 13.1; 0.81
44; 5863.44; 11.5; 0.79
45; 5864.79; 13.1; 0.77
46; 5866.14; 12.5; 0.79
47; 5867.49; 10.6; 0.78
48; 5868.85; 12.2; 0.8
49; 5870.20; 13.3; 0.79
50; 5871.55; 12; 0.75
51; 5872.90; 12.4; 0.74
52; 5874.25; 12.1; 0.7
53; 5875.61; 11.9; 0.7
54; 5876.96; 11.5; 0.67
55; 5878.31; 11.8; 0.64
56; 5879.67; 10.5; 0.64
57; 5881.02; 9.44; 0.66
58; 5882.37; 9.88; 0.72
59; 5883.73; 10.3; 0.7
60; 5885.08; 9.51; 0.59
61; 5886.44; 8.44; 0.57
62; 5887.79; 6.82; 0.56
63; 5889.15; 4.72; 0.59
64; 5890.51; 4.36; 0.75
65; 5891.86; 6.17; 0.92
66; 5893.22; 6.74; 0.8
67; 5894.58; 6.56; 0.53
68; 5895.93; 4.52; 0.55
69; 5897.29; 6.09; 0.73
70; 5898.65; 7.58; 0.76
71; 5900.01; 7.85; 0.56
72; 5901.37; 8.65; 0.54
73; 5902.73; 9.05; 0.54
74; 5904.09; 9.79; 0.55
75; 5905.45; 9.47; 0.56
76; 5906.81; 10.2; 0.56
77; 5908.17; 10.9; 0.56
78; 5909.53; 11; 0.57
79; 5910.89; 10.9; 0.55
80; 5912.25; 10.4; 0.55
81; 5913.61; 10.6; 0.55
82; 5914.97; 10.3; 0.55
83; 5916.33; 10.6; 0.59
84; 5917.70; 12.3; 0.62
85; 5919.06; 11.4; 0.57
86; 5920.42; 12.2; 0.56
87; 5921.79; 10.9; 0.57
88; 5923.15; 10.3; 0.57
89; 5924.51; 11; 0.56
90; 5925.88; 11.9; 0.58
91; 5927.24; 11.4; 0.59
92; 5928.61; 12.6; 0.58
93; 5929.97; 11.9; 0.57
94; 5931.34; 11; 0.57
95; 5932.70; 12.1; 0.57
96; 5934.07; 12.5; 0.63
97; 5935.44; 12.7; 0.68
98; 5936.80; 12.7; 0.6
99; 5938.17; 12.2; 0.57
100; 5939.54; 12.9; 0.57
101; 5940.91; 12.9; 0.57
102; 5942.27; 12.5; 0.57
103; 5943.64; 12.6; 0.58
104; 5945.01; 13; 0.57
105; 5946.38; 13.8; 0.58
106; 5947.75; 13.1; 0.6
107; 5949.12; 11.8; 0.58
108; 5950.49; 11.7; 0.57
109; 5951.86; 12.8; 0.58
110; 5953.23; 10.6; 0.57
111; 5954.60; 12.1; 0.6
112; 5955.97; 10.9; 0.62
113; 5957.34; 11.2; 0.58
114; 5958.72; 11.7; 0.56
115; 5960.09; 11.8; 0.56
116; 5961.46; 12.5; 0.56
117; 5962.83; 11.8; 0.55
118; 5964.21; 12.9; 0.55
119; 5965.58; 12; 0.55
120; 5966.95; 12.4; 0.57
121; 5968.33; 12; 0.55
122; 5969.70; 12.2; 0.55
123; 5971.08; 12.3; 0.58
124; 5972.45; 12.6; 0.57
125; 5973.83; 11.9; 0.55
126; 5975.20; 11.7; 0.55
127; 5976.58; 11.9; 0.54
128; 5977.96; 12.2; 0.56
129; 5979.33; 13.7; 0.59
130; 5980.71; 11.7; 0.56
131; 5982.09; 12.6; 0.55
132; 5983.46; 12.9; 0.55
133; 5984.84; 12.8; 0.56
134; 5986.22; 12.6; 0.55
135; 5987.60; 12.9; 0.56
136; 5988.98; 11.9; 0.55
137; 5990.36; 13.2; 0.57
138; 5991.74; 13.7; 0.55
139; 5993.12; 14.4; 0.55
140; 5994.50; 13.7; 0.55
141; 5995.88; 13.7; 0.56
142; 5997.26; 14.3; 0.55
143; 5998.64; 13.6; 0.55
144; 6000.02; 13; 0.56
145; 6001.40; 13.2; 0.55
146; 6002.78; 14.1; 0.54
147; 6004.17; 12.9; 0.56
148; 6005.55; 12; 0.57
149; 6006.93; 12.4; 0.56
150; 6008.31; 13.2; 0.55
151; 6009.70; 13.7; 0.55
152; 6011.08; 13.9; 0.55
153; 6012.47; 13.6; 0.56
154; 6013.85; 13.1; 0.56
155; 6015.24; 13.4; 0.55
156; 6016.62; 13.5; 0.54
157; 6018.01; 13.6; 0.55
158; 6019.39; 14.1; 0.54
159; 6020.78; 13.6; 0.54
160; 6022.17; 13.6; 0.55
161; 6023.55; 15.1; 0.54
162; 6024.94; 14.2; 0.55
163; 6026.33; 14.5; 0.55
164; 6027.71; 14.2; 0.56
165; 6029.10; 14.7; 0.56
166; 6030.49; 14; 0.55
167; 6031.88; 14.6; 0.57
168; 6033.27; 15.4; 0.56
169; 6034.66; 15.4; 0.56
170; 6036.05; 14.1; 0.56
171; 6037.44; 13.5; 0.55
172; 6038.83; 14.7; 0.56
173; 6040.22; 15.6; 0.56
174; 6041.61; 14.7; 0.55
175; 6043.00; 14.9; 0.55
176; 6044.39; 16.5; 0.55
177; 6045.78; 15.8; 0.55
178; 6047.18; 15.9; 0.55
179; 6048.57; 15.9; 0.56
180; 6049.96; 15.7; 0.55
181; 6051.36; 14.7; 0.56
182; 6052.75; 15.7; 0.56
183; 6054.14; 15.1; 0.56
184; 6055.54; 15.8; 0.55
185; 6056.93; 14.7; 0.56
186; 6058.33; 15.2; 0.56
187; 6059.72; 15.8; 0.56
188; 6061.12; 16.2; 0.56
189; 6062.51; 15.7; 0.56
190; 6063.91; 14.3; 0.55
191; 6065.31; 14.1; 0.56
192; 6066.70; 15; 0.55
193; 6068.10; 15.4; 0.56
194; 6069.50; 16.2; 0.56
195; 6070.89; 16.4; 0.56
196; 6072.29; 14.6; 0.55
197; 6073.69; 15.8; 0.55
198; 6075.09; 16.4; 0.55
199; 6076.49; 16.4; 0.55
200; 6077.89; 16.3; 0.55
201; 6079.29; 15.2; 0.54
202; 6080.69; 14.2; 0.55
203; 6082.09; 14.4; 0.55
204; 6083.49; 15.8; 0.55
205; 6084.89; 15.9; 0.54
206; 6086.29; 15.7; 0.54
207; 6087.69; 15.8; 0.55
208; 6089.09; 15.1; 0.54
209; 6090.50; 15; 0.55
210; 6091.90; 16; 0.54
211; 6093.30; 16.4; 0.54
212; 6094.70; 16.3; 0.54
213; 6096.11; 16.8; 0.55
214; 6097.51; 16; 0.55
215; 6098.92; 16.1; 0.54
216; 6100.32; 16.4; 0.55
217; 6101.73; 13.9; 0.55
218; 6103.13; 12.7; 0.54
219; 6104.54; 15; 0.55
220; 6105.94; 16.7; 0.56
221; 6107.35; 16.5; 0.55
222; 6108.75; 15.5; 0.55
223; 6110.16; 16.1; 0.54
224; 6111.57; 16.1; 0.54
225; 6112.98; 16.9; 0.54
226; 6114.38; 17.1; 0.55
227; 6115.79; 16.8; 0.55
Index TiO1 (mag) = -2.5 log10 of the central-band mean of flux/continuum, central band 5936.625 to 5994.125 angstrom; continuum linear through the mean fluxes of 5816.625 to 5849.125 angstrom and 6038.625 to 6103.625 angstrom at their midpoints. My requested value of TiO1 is 0.21 mag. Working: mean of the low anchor 14.5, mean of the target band 12.4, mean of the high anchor 15.5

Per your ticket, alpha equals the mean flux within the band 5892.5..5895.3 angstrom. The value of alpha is 6.61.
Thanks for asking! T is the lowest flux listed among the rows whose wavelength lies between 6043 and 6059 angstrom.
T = 14.7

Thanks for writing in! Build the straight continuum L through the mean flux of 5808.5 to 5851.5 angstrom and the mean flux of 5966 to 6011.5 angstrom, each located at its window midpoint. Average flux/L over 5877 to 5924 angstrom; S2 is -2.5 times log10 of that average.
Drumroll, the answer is 0.44 mag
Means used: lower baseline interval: 14.5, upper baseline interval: 12.9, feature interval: 9.17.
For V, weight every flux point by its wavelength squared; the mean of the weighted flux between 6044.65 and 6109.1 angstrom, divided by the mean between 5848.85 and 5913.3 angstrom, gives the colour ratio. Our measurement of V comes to 1.6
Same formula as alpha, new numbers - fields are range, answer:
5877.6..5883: 10.4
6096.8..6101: 16.2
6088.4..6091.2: 15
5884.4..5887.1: 8.98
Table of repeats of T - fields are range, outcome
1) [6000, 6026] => 12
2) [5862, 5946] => 4.36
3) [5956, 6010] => 11.2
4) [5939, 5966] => 10.6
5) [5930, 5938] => 11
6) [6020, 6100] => 13.5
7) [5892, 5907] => 4.52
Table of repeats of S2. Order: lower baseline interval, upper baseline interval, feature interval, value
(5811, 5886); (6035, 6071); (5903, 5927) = 0.28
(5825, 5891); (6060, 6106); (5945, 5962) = 0.15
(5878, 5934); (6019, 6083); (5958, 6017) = -0.01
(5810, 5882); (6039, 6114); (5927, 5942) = 0.17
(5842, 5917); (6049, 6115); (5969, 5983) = 0.07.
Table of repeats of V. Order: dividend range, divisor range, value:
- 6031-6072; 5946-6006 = 1.25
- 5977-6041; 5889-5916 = 1.68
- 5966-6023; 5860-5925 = 1.34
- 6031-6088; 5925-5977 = 1.31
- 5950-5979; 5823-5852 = 0.86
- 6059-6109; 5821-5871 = 1.21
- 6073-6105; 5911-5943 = 1.40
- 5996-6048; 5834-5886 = 1.16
